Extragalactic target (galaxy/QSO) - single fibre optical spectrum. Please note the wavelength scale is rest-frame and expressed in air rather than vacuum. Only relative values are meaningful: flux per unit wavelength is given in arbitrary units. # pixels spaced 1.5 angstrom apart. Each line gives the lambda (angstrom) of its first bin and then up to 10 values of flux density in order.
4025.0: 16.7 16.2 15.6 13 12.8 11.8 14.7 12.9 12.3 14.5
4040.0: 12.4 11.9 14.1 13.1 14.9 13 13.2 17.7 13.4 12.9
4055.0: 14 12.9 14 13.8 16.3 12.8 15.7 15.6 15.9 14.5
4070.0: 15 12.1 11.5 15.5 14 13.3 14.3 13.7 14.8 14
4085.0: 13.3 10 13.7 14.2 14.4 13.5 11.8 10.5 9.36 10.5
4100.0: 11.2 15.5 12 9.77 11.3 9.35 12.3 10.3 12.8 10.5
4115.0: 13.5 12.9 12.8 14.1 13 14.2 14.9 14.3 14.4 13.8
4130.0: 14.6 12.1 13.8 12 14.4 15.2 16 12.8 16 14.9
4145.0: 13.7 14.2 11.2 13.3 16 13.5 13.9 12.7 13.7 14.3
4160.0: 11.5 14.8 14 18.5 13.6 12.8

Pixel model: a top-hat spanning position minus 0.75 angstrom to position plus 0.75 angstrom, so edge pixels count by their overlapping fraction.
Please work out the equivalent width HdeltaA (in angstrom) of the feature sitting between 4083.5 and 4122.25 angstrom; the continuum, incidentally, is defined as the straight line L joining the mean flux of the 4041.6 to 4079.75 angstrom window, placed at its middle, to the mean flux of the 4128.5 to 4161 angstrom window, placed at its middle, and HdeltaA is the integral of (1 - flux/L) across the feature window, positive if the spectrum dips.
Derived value 5.0 angstrom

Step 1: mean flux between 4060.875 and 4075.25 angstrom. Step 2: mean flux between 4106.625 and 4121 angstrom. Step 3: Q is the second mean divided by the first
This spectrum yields 0.84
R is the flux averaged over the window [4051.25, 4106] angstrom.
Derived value 13.3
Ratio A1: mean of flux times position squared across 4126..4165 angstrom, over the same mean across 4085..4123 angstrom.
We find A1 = 1.2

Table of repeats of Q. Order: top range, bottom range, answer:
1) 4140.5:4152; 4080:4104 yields 1.12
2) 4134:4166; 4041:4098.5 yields 1.04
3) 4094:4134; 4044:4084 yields 0.88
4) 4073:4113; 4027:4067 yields 0.90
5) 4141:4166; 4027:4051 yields 1.04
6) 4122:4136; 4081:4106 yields 1.12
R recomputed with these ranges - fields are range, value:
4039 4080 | 14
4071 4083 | 13.7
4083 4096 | 12.8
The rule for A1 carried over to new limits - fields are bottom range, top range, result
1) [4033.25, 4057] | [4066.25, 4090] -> 1.02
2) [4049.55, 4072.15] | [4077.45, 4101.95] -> 0.90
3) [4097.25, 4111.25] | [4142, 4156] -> 1.25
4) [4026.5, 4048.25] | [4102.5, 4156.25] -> 1.03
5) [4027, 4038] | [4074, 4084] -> 1.09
